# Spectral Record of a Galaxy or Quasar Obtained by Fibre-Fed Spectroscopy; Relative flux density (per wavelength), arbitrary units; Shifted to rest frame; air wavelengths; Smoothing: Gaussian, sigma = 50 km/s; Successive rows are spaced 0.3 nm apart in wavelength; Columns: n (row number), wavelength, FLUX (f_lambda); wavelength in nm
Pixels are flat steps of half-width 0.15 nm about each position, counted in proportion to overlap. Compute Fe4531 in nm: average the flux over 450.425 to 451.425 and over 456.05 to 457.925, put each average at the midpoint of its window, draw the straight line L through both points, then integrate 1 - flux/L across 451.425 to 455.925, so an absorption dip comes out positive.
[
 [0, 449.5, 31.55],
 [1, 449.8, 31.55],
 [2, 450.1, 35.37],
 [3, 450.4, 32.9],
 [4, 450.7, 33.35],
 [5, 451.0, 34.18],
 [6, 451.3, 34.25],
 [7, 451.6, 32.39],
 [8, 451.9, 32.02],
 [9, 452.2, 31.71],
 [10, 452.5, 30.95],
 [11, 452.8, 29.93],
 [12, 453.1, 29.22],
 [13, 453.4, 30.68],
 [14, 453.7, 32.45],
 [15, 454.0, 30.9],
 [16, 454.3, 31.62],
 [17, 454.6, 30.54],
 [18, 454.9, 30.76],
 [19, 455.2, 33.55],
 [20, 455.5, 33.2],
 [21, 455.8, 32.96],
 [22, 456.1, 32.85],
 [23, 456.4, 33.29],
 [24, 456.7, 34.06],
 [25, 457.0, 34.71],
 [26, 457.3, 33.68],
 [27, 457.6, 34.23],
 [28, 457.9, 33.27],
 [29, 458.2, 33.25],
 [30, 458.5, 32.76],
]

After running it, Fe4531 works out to 0.30 nm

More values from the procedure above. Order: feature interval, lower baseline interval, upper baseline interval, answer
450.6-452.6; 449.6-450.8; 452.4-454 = -0.043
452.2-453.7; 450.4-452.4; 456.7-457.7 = 0.121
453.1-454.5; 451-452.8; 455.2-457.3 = 0.070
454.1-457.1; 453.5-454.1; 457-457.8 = 0.016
